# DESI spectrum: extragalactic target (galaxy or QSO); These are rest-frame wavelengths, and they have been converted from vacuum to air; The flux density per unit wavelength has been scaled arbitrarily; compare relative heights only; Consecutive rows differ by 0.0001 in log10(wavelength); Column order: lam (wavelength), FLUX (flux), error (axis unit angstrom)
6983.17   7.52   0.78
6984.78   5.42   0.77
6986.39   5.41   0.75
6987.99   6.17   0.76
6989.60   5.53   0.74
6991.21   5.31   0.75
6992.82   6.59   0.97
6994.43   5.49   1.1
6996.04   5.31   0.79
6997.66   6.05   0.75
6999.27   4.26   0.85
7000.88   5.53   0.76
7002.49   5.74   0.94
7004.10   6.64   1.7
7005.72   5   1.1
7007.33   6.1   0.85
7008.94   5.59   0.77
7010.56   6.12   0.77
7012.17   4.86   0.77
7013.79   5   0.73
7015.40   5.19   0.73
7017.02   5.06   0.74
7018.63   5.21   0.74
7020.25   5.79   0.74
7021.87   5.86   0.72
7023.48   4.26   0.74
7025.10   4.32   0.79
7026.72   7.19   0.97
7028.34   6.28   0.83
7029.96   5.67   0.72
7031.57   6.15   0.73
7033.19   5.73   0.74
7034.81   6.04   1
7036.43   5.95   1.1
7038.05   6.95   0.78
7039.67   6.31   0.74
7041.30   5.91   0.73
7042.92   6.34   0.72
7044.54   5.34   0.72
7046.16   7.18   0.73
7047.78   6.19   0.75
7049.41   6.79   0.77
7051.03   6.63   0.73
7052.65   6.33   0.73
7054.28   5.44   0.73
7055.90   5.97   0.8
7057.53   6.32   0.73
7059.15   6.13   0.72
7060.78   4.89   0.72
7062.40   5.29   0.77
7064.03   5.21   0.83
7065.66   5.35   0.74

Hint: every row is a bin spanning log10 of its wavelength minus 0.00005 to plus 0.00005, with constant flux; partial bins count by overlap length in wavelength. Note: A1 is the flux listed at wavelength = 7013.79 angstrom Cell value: 5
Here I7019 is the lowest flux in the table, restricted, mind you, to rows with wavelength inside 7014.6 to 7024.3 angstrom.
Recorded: 4.26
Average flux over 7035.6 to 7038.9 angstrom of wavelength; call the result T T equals 6.45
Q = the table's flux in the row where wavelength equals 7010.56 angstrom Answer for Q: 6.12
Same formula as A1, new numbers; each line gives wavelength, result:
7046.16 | 7.18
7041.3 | 5.91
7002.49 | 5.74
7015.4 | 5.19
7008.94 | 5.59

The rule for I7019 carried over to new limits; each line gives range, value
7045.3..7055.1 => 5.44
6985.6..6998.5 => 5.31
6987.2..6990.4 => 5.53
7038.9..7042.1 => 5.91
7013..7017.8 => 5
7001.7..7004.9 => 5.74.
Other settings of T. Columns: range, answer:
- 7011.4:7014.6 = 4.93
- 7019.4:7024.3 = 5.3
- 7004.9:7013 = 5.53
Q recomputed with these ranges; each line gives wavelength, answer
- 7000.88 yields 5.53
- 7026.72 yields 7.19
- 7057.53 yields 6.32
